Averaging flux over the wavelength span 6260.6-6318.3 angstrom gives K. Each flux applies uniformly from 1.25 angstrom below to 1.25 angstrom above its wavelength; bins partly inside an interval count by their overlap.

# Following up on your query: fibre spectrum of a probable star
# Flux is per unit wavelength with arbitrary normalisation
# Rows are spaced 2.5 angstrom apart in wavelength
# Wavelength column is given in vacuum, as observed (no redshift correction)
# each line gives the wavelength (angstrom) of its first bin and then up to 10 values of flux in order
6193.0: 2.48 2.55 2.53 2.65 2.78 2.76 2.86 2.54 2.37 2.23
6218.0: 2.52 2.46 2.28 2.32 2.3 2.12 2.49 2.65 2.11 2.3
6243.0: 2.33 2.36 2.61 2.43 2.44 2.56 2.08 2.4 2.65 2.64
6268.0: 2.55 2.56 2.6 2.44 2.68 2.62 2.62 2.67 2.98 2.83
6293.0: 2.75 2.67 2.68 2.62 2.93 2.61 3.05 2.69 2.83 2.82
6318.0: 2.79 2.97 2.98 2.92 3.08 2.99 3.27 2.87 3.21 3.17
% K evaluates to 2.7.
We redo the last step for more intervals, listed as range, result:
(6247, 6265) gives 2.46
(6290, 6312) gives 2.76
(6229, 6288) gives 2.48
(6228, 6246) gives 2.33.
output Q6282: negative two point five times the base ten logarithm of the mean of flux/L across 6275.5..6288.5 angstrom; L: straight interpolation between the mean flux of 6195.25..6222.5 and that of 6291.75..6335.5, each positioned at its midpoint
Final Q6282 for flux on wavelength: 0.04 mag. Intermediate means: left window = 2.56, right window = 2.86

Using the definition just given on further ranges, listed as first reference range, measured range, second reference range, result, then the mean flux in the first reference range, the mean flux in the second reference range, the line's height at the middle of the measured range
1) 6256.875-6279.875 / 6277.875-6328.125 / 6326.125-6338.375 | 0.007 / 2.52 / 3.07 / 2.81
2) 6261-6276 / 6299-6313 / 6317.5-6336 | 0.024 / 2.57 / 3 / 2.84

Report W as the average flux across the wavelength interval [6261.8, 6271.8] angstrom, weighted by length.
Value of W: 2.6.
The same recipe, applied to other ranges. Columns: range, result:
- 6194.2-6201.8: 2.58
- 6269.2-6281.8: 2.58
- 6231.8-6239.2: 2.42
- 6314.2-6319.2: 2.81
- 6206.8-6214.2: 2.59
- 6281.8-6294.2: 2.77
